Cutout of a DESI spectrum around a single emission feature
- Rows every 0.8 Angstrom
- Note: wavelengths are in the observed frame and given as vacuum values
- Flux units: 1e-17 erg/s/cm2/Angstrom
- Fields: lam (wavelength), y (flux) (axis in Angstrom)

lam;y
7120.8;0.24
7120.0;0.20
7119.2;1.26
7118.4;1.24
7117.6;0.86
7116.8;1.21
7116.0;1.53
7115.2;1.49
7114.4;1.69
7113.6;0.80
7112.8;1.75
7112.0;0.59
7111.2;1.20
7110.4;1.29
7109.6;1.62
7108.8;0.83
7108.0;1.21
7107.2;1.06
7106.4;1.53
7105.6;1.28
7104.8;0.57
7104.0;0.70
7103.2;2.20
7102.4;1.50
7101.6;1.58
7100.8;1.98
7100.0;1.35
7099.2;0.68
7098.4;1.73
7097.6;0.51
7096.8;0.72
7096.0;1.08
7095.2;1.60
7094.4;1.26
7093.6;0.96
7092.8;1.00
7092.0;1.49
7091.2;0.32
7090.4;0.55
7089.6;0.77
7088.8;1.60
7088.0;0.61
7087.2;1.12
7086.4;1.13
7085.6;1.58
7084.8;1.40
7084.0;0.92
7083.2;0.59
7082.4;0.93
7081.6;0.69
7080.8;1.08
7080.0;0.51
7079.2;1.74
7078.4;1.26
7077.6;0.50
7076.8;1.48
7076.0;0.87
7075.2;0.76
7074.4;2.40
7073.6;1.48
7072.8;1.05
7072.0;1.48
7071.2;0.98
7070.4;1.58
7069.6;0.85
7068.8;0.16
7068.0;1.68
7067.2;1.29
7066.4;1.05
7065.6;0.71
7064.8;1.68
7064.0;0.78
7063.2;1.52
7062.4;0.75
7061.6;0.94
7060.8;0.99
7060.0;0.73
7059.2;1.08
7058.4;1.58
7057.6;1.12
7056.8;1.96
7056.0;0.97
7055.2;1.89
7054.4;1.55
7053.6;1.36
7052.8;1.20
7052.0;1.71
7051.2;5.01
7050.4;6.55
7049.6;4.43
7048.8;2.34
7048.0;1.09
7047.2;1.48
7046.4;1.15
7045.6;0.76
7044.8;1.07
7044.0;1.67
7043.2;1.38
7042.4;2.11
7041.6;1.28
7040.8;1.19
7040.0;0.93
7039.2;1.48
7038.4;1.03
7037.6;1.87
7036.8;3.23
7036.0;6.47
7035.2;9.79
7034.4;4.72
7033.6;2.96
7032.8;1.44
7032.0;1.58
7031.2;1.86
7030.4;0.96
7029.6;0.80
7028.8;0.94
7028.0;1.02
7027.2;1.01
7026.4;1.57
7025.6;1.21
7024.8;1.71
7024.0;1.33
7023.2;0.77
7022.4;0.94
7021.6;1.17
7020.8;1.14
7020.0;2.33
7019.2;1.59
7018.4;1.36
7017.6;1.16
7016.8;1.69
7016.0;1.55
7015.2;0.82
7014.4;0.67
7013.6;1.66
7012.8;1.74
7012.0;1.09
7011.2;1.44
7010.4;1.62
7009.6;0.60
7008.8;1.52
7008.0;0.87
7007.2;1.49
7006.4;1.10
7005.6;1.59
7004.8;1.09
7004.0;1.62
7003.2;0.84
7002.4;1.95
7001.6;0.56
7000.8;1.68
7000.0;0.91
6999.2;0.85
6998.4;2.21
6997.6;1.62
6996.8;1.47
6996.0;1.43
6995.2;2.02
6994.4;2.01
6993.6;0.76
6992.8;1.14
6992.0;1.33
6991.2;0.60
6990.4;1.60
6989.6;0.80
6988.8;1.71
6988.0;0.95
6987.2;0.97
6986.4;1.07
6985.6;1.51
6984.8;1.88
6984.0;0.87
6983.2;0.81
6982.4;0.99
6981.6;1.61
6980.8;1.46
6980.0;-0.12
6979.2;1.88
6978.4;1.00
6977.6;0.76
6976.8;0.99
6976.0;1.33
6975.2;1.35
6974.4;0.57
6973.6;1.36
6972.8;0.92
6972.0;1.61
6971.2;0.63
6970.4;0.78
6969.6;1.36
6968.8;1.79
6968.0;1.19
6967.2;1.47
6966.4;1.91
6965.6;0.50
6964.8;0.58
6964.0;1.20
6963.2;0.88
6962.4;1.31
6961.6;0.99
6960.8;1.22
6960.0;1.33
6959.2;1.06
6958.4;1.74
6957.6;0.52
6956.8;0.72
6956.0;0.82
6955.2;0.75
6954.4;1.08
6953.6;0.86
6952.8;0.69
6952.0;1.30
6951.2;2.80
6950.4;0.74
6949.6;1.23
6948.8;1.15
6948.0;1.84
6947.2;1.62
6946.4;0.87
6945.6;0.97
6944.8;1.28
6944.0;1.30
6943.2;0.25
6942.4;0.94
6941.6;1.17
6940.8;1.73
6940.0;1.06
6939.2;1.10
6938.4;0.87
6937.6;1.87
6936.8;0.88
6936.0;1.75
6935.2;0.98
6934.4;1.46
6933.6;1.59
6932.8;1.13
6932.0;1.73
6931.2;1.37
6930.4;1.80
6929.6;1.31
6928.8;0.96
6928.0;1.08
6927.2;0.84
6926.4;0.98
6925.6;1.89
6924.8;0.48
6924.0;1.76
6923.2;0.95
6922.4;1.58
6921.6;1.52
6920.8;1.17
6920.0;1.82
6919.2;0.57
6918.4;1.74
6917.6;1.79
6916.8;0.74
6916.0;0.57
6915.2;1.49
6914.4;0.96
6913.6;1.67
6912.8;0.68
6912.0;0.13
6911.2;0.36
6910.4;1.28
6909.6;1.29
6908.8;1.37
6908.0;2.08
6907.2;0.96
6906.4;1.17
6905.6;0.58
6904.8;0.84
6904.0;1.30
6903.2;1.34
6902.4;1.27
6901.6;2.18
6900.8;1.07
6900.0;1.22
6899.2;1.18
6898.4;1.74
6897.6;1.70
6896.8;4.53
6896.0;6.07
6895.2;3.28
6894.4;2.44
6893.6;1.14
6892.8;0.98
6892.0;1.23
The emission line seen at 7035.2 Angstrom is [S II] 6716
